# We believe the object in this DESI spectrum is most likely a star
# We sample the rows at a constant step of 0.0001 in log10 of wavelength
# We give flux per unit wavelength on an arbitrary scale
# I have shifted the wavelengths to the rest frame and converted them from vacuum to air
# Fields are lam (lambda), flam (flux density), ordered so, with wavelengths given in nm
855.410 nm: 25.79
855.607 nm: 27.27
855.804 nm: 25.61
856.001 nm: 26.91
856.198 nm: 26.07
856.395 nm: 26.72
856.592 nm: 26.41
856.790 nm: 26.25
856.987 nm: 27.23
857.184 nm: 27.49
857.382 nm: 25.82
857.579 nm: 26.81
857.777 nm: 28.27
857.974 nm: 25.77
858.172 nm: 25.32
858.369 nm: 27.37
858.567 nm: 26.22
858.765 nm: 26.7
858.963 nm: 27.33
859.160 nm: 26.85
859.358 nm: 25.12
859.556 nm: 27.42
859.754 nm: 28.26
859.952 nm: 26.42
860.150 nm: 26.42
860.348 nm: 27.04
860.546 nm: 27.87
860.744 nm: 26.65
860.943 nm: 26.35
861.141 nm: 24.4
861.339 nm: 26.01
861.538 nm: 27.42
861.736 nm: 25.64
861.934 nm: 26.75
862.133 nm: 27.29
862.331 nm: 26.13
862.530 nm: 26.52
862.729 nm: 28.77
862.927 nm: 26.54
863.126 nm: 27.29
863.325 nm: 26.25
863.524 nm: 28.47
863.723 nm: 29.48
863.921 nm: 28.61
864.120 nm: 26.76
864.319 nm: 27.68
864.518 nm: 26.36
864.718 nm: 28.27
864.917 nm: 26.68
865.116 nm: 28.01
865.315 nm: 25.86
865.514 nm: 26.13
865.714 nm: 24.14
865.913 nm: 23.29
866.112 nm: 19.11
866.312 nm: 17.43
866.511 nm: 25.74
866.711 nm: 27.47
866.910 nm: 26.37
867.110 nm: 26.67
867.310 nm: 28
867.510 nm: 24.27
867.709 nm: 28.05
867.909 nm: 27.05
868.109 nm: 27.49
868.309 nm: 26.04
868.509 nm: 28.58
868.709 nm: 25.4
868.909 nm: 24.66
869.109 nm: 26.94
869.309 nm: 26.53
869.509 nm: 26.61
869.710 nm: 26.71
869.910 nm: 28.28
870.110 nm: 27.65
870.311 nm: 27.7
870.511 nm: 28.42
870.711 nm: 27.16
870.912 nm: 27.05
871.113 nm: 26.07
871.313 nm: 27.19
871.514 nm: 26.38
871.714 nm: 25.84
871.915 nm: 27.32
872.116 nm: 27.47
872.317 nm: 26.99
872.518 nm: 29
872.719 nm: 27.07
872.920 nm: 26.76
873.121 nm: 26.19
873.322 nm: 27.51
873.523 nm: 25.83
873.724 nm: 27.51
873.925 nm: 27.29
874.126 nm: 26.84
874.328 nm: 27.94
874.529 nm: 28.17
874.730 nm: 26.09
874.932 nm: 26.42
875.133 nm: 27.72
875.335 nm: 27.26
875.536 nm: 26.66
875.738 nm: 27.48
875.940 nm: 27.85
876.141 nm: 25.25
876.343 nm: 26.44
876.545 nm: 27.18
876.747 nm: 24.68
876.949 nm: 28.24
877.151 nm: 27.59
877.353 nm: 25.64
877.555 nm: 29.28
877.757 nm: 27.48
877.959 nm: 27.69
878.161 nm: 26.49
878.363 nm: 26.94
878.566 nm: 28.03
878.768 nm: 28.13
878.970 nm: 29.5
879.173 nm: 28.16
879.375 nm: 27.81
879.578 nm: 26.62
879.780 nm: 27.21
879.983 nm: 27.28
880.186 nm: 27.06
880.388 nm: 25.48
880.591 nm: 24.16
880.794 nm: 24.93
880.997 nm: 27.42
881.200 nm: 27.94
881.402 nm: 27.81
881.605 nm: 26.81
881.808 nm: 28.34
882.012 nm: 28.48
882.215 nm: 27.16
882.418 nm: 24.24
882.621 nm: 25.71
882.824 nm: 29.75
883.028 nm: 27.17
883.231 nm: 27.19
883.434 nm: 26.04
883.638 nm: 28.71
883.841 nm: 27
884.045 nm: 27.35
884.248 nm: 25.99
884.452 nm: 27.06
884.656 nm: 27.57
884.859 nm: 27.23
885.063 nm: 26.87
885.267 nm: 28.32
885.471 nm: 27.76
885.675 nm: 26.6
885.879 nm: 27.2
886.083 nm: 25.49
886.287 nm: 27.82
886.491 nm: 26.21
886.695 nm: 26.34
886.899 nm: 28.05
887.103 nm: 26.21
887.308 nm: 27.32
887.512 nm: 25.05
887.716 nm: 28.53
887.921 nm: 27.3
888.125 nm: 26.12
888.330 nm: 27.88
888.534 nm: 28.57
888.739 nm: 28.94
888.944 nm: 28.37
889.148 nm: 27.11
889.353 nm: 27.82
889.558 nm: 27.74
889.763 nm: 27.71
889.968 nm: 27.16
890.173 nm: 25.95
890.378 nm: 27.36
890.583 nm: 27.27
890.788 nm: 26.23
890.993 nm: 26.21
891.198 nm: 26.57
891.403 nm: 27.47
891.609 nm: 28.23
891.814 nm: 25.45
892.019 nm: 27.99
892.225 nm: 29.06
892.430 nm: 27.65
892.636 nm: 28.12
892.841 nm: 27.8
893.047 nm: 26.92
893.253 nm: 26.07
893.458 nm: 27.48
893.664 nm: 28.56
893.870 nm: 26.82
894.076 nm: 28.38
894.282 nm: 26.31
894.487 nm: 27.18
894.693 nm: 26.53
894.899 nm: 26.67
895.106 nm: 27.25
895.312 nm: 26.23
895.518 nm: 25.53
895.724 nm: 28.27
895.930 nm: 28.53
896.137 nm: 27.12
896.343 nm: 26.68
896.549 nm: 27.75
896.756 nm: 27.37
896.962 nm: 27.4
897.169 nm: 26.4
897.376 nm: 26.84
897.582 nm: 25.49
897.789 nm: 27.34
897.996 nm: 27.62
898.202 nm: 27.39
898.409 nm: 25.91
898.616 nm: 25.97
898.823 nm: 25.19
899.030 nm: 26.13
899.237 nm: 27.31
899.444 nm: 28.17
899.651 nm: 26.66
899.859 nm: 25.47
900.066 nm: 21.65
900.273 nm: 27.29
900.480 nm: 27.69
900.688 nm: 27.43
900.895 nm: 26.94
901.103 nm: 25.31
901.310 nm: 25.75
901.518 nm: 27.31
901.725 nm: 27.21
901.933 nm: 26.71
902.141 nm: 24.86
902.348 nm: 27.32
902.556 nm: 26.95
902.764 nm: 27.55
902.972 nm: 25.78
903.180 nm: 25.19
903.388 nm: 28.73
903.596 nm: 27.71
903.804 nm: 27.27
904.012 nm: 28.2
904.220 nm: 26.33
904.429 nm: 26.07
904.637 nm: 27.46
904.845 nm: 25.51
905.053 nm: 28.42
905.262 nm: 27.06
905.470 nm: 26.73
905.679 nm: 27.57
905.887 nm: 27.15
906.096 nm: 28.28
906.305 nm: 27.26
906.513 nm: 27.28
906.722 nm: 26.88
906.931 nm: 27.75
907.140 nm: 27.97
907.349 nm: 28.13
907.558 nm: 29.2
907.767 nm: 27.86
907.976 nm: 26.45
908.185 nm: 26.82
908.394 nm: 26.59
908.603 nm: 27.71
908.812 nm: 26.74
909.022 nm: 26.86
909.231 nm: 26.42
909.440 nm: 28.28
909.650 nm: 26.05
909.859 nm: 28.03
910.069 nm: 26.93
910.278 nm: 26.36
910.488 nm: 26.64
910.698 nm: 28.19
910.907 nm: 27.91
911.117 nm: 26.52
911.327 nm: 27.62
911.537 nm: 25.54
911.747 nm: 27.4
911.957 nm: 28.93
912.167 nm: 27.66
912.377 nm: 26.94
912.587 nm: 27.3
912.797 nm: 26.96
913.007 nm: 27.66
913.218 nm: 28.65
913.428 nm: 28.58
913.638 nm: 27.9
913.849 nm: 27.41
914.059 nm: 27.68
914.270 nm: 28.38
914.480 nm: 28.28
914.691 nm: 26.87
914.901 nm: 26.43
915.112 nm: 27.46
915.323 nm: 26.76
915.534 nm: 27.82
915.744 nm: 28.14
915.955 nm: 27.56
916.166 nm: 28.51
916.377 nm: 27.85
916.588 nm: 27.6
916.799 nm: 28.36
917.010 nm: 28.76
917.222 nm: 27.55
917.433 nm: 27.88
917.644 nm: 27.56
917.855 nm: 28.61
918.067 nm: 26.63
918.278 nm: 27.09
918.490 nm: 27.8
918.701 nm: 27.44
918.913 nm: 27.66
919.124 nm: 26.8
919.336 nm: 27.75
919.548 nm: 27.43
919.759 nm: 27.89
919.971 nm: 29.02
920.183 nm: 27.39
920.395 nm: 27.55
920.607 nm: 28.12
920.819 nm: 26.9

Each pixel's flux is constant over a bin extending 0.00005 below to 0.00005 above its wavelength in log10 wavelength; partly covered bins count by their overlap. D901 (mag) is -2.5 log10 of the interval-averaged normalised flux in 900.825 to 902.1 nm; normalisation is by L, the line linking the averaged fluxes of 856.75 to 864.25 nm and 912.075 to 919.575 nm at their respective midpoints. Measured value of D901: 0.04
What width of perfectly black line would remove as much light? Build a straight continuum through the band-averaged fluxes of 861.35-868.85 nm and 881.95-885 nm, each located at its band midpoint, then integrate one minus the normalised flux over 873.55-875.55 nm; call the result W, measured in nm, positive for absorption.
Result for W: -0.032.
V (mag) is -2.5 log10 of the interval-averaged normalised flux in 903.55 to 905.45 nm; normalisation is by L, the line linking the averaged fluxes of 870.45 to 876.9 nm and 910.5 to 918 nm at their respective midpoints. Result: 0.02 mag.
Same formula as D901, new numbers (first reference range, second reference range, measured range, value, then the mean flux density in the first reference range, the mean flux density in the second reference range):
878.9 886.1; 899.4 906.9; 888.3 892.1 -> -0.01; 27.1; 26.8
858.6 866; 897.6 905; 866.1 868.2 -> 0.05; 26.8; 26.6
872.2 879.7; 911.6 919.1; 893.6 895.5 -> 0.02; 27.2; 27.7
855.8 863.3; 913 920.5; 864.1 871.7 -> 0.02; 26.7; 27.7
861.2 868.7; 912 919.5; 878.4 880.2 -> -0.04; 26.4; 27.7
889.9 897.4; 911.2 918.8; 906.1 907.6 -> -0.01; 27.2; 27.7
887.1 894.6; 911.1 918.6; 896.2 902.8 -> 0.03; 27.3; 27.6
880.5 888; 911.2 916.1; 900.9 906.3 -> 0.02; 27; 27.6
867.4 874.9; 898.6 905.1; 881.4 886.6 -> -0.01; 27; 26.6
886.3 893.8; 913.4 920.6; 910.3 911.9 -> 0.02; 27.3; 27.7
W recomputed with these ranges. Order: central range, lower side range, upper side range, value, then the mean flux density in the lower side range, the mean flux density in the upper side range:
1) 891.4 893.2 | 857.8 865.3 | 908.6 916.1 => -0.02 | 26.9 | 27.4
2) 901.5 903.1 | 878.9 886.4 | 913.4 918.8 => 0.05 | 27.1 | 27.7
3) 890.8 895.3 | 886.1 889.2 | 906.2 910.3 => 0.01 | 27.3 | 27.3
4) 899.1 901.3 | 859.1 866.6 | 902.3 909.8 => 0.06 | 26.3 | 27.2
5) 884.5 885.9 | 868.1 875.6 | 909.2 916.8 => -0.01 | 27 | 27.5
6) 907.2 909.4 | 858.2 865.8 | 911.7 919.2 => 0.02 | 26.9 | 27.7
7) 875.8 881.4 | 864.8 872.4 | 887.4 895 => -0.07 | 26.2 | 27.3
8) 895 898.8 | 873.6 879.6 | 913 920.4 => 0.08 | 27.3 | 27.7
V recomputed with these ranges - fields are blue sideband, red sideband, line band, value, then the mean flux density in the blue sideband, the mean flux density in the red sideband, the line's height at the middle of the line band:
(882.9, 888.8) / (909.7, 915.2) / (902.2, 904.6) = 0.01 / 27.2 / 27.5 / 27.4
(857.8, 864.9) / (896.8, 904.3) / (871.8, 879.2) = -0.02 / 26.9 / 26.6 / 26.8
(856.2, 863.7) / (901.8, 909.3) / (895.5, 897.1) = -0.01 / 26.8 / 27.1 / 27.1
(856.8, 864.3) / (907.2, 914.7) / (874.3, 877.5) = 0.01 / 26.9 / 27.4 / 27.1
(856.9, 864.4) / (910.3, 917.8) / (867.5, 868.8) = 0.01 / 26.9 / 27.6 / 27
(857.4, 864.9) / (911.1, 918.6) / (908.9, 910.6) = 0.03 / 26.9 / 27.6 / 27.6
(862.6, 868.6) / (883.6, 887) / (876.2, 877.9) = -0.01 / 26.4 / 27.1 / 26.8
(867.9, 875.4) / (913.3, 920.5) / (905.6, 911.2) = 0.01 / 27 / 27.7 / 27.6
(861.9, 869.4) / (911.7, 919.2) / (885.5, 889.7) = -0.01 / 26.3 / 27.7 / 26.9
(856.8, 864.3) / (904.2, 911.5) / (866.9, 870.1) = 0.01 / 26.9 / 27.2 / 27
